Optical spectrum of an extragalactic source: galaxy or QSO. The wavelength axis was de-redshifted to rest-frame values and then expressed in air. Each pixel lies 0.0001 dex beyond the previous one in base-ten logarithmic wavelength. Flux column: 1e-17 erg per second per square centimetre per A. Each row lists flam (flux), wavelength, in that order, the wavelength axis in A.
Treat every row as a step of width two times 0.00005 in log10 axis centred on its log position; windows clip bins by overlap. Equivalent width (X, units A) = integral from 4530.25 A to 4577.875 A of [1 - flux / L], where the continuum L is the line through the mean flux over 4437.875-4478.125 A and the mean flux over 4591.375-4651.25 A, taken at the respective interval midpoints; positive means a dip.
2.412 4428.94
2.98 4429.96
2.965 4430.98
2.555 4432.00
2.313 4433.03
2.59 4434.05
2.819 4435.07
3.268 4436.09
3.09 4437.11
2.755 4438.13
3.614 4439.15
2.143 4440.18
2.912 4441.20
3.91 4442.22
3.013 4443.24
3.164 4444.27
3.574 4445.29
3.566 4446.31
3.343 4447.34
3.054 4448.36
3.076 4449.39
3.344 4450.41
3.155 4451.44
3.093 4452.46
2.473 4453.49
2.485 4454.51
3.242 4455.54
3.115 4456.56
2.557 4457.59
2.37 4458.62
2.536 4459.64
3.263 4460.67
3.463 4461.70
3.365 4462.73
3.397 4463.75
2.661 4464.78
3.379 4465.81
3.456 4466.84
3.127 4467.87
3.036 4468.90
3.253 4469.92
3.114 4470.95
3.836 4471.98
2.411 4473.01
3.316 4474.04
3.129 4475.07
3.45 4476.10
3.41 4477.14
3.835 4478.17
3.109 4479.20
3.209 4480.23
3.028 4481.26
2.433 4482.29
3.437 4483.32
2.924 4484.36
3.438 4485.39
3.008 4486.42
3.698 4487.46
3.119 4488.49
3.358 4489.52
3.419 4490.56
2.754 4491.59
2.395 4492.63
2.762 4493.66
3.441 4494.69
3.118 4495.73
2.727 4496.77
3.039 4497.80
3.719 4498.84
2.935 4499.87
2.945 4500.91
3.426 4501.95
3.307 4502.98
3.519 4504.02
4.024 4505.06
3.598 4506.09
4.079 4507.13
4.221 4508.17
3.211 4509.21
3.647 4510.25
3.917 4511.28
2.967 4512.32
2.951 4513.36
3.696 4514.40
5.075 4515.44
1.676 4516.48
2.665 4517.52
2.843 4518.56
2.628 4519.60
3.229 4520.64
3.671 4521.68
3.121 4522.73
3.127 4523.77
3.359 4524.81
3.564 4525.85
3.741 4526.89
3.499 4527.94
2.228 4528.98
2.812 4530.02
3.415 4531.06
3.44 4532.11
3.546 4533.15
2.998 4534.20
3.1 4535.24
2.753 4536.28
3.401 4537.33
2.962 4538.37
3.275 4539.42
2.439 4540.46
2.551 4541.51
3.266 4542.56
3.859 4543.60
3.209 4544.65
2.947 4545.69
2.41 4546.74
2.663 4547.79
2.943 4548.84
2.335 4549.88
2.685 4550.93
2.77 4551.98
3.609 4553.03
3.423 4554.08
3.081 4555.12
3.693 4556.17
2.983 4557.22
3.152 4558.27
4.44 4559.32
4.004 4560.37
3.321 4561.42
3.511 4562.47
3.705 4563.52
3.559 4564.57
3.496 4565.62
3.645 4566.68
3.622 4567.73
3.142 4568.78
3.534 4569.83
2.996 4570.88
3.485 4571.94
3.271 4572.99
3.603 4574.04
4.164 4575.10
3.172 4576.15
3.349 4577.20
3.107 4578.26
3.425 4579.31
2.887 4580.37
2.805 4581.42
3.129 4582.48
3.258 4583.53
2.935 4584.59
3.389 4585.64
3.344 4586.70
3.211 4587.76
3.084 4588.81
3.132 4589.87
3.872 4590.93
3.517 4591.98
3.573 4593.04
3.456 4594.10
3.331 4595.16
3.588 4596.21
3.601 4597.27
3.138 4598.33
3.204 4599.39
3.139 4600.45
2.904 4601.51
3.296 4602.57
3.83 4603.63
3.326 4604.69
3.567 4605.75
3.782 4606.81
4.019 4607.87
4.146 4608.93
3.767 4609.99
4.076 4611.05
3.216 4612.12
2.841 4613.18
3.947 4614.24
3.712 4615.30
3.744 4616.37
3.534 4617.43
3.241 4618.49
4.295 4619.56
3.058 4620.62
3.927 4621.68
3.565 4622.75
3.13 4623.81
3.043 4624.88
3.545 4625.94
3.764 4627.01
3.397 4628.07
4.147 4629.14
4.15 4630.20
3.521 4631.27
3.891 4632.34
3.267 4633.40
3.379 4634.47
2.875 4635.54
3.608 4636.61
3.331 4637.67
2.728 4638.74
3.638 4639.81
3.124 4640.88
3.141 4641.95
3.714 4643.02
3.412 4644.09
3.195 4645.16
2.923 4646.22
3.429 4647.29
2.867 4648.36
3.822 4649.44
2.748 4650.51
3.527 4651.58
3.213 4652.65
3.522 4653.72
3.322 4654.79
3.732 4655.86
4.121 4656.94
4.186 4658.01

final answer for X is 0.9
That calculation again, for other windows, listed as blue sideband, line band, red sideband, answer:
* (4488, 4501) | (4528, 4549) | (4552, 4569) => 2.1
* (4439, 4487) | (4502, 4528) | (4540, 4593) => -1.7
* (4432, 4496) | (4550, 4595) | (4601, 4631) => 1.3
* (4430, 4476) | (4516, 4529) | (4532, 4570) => 0.5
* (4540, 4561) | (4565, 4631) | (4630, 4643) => -3.9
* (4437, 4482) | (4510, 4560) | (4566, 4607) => 1.5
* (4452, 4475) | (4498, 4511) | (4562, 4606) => -1.6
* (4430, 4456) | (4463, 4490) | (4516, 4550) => -1.7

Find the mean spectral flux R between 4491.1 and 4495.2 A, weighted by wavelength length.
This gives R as 2.84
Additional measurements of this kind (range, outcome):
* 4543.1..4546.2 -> 3.34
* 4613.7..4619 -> 3.64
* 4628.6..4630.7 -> 4.15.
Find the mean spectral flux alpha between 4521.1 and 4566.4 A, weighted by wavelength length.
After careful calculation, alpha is 3.21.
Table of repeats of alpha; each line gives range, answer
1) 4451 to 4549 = 3.17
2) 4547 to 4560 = 3.14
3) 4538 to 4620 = 3.35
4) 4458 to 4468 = 3.09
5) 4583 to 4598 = 3.38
